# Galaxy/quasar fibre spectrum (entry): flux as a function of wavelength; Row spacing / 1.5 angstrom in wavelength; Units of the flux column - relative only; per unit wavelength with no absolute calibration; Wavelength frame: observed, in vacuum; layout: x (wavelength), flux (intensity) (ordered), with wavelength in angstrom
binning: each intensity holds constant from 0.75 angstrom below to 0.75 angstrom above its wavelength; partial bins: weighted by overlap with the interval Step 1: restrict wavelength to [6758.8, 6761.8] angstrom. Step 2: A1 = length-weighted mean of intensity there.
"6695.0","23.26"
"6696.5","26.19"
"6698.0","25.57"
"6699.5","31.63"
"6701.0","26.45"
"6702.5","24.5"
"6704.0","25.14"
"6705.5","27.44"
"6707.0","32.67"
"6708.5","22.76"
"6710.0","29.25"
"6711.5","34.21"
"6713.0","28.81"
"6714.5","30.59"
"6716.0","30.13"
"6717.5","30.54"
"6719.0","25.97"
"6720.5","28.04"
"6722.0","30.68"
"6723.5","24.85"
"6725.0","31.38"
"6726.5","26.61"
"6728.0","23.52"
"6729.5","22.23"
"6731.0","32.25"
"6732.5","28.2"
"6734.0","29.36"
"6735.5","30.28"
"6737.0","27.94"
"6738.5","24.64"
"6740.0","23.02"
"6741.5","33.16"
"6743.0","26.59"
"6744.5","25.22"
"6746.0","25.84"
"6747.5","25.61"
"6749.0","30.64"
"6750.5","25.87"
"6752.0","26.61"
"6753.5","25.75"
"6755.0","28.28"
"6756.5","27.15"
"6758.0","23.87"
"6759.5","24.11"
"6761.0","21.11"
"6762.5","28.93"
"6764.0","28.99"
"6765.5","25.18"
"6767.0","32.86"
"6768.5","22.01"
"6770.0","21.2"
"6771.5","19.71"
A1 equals 22.7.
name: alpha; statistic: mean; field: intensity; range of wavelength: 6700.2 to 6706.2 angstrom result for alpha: 25.9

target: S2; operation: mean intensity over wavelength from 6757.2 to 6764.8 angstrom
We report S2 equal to 25.4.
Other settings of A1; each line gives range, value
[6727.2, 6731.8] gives 26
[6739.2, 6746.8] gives 26.7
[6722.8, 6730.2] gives 25.7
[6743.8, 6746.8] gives 25.5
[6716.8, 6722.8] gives 28.8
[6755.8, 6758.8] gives 25.5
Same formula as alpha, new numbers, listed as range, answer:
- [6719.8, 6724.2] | 27.9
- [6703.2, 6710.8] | 27.5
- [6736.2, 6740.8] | 25.3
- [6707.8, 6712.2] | 28.7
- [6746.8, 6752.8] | 27.2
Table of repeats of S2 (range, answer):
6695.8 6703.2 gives 26.9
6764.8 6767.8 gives 29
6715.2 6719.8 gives 28.9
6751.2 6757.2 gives 26.9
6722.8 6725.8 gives 28.1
